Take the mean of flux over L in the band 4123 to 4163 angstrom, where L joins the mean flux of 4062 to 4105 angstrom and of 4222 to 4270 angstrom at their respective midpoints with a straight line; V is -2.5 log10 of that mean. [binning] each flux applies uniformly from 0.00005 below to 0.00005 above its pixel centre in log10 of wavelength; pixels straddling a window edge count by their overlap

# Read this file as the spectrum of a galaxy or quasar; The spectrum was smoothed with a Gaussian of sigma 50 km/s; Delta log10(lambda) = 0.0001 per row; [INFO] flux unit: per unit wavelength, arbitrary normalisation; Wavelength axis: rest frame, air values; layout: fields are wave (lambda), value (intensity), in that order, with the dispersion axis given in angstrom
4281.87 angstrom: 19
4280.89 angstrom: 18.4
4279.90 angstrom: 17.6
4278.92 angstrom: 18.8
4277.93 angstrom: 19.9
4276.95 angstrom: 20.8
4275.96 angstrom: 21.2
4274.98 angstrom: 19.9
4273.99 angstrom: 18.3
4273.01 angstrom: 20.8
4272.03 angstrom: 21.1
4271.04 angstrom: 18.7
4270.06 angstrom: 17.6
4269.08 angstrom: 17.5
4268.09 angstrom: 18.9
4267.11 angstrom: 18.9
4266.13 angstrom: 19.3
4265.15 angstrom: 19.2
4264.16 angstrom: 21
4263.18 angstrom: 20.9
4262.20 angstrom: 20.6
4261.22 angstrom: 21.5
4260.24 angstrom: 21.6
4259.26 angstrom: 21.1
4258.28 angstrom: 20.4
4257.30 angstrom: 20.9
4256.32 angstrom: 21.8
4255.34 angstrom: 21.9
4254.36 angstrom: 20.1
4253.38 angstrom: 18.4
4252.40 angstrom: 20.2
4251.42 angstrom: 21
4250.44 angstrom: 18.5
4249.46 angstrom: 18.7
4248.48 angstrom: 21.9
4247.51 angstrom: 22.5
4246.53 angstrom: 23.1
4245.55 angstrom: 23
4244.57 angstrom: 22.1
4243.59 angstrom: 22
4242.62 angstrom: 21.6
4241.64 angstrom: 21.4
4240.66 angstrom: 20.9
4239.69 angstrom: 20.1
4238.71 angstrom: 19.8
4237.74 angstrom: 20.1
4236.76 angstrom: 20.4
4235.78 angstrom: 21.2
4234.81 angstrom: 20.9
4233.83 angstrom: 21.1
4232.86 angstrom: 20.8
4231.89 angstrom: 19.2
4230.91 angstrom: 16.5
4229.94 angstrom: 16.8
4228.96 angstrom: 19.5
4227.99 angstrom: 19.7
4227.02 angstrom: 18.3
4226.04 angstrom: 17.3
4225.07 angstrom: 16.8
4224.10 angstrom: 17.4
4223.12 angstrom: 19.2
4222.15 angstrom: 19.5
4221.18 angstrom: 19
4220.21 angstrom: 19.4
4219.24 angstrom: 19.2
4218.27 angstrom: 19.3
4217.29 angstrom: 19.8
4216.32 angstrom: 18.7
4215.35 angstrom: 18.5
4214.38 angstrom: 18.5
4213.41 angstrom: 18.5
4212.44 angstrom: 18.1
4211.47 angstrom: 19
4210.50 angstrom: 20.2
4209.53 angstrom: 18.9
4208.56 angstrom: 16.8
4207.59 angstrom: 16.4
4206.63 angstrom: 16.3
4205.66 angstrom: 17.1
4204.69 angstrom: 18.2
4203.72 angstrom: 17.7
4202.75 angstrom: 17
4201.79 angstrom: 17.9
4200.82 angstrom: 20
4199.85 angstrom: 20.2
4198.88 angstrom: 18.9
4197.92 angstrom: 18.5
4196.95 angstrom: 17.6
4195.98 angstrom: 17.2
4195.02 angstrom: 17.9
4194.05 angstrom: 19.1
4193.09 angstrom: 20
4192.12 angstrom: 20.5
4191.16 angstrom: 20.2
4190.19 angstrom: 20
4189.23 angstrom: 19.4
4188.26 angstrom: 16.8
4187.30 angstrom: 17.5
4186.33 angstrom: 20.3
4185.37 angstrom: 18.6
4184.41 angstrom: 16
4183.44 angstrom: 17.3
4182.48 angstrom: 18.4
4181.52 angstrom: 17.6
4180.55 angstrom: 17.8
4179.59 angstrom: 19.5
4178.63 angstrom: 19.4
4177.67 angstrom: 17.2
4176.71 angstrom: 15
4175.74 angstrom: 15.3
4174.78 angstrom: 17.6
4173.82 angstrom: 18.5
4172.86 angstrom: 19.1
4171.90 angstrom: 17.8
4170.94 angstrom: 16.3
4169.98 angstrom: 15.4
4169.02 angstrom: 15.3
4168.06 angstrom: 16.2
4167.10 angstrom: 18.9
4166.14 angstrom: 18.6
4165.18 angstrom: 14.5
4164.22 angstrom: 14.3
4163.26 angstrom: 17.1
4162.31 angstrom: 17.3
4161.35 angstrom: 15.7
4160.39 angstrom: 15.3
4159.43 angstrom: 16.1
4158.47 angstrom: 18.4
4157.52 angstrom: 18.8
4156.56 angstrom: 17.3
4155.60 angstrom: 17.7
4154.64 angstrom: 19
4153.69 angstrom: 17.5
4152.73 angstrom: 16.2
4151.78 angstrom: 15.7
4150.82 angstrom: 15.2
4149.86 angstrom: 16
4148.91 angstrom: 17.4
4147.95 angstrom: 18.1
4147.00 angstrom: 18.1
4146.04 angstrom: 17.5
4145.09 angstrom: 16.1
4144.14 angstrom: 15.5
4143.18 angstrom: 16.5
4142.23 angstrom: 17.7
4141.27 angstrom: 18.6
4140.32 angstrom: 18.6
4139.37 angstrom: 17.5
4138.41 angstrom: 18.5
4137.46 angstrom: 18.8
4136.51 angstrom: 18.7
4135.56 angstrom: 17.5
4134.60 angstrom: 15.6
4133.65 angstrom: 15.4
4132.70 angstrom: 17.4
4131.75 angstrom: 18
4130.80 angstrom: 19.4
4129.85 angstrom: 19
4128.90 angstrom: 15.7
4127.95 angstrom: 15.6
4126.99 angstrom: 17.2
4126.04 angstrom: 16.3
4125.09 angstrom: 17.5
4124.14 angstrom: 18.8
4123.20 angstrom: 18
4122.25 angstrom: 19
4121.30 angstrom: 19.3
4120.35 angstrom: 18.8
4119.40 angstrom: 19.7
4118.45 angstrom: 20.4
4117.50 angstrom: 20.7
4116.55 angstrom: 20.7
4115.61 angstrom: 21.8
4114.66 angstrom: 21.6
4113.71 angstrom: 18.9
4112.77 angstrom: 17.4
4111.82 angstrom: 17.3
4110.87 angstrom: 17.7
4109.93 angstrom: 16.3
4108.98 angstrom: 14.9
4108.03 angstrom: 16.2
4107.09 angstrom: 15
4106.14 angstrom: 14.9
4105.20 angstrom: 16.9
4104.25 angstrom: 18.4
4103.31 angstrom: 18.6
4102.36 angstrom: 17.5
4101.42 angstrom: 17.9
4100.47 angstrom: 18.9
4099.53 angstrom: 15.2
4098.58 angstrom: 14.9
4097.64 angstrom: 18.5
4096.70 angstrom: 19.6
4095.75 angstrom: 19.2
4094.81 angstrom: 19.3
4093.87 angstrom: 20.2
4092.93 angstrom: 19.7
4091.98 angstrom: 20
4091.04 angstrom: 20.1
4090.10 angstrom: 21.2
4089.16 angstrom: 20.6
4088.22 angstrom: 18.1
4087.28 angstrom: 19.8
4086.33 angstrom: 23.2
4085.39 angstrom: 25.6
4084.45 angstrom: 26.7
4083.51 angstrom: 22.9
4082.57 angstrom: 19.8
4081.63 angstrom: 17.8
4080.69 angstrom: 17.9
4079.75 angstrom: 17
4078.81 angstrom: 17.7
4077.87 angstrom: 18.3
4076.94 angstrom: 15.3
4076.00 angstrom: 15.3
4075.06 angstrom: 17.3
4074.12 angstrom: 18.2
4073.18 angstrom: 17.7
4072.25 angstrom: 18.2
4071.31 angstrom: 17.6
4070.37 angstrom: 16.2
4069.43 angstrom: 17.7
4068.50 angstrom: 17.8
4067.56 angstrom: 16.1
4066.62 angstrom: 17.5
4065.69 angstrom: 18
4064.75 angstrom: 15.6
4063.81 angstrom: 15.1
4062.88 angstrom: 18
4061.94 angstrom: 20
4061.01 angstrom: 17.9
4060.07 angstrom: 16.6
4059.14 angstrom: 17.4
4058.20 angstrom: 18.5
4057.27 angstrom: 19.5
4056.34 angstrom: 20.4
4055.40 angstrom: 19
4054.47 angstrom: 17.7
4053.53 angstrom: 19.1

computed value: 0.11 mag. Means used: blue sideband 18.6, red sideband 20.1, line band 17.3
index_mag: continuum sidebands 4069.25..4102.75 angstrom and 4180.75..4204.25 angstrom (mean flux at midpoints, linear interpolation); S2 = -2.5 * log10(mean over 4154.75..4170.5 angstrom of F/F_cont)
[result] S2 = 0.12 mag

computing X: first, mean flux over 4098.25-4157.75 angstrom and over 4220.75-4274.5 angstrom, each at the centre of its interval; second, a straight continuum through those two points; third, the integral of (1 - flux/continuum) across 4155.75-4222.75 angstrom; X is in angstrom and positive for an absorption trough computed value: 3.2 angstrom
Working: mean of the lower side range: 17.6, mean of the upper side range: 20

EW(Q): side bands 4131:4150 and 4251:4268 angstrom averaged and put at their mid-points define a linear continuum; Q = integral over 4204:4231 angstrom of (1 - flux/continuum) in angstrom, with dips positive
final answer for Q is 1.5 angstrom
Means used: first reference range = 17.4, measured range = 18.3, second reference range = 20.5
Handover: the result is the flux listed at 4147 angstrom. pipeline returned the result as 18.1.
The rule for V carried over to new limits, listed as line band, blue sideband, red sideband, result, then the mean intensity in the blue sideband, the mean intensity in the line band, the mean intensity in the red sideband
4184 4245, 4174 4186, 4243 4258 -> 0.02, 17.5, 19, 21.1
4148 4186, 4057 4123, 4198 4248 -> 0.11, 18.5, 17.1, 19.3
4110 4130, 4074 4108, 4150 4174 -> -0.03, 18.8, 18.6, 16.9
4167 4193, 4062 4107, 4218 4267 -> 0.09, 18.5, 17.9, 20.1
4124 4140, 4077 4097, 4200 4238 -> 0.13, 20.1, 17.4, 18.7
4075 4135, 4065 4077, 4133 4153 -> -0.08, 17.2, 18.5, 17.1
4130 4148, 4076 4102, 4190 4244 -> 0.10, 19.4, 17.6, 19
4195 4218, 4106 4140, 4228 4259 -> 0.08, 18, 18.3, 20.5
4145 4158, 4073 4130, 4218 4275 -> 0.11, 18.6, 17.2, 20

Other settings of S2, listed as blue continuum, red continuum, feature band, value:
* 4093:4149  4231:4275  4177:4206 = 0.046 mag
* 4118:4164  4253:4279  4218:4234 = 0.029 mag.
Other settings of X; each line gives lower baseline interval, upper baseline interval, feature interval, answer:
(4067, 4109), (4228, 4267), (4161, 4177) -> 2.34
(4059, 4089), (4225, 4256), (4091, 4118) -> 0.81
